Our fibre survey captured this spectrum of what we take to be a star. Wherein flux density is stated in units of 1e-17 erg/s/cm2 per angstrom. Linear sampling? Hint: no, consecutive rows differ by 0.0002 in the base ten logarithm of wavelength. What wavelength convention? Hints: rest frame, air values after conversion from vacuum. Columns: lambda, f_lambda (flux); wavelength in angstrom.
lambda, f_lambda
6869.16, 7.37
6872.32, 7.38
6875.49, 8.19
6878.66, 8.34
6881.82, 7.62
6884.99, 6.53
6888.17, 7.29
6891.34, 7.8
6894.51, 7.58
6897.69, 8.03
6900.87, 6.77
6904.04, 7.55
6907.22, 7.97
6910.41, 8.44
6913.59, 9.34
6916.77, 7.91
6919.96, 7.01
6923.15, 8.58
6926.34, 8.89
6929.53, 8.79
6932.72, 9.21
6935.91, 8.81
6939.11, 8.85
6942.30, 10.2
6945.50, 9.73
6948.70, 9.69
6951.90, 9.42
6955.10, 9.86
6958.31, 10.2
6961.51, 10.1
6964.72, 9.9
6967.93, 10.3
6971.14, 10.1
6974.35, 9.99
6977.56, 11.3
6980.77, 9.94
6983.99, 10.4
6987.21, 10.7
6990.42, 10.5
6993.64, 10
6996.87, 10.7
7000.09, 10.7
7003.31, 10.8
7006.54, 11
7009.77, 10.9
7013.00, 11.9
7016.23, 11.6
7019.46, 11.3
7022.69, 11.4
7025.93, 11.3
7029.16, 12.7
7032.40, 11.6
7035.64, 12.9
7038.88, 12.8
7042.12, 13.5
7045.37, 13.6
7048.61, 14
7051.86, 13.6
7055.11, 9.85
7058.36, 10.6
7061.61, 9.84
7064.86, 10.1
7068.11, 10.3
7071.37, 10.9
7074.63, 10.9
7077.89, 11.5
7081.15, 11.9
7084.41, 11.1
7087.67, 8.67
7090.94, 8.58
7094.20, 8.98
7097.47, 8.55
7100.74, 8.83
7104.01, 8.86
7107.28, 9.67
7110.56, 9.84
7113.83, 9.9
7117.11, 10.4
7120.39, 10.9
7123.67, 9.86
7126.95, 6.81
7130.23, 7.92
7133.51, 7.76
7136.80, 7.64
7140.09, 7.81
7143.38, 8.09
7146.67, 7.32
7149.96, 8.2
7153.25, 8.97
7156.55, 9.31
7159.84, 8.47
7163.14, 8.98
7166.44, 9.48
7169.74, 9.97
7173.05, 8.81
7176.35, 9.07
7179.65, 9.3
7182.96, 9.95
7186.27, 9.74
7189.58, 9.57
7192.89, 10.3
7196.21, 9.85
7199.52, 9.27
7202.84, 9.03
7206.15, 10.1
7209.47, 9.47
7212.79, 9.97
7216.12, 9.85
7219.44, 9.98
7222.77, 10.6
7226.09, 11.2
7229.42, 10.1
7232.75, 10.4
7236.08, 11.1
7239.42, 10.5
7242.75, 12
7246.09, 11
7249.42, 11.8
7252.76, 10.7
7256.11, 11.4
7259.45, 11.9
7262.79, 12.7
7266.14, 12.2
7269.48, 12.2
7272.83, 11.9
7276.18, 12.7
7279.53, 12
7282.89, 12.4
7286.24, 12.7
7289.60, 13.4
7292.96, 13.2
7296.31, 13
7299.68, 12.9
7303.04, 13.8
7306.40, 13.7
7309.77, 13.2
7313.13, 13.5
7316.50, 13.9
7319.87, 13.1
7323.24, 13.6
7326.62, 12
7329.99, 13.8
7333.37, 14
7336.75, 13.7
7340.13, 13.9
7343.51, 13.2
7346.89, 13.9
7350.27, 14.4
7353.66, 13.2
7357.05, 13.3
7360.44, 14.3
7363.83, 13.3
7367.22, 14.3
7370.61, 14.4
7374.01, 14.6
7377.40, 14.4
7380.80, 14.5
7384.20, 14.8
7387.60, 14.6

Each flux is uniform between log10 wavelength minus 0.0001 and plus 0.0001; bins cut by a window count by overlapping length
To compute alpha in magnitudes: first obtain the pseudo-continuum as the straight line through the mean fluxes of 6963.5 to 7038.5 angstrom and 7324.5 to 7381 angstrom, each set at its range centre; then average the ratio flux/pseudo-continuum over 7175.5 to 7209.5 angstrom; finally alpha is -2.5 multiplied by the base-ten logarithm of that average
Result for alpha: 0.286 mag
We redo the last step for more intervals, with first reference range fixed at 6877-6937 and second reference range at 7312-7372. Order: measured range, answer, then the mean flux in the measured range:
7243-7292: 0.05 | 12.1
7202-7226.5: 0.20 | 10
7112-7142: 0.23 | 8.78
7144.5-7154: 0.35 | 8.09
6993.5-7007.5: -0.16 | 10.7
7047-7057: -0.25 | 12.4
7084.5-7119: 0.13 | 9.32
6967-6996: -0.16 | 10.4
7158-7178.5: 0.24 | 9.14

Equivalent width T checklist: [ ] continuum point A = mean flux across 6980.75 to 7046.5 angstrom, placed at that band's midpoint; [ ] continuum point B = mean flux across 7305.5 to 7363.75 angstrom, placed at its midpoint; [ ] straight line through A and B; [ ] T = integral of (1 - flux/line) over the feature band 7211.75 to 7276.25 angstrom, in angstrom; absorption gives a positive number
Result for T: 8.9 angstrom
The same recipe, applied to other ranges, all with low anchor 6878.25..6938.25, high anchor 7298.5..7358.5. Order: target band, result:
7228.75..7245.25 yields 1.9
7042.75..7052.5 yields -3.8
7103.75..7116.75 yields 1.1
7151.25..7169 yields 3.5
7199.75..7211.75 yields 2.4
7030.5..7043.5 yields -4.0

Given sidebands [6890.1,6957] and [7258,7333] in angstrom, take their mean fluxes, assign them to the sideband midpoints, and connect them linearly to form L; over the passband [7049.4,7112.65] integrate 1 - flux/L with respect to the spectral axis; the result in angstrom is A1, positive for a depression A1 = 1.39 angstrom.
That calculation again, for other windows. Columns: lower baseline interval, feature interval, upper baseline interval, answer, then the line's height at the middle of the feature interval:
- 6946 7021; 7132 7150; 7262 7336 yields 6.1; 11.7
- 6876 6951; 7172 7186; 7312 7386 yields 2.8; 11.7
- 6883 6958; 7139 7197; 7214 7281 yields 8.5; 10.6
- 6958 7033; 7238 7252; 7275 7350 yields 1.6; 12.8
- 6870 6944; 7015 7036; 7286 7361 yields -4.6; 9.65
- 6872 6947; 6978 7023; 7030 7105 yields -4.8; 9.8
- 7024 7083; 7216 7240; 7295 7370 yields 4.4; 12.9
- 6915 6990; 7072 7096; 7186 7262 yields -0.6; 10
